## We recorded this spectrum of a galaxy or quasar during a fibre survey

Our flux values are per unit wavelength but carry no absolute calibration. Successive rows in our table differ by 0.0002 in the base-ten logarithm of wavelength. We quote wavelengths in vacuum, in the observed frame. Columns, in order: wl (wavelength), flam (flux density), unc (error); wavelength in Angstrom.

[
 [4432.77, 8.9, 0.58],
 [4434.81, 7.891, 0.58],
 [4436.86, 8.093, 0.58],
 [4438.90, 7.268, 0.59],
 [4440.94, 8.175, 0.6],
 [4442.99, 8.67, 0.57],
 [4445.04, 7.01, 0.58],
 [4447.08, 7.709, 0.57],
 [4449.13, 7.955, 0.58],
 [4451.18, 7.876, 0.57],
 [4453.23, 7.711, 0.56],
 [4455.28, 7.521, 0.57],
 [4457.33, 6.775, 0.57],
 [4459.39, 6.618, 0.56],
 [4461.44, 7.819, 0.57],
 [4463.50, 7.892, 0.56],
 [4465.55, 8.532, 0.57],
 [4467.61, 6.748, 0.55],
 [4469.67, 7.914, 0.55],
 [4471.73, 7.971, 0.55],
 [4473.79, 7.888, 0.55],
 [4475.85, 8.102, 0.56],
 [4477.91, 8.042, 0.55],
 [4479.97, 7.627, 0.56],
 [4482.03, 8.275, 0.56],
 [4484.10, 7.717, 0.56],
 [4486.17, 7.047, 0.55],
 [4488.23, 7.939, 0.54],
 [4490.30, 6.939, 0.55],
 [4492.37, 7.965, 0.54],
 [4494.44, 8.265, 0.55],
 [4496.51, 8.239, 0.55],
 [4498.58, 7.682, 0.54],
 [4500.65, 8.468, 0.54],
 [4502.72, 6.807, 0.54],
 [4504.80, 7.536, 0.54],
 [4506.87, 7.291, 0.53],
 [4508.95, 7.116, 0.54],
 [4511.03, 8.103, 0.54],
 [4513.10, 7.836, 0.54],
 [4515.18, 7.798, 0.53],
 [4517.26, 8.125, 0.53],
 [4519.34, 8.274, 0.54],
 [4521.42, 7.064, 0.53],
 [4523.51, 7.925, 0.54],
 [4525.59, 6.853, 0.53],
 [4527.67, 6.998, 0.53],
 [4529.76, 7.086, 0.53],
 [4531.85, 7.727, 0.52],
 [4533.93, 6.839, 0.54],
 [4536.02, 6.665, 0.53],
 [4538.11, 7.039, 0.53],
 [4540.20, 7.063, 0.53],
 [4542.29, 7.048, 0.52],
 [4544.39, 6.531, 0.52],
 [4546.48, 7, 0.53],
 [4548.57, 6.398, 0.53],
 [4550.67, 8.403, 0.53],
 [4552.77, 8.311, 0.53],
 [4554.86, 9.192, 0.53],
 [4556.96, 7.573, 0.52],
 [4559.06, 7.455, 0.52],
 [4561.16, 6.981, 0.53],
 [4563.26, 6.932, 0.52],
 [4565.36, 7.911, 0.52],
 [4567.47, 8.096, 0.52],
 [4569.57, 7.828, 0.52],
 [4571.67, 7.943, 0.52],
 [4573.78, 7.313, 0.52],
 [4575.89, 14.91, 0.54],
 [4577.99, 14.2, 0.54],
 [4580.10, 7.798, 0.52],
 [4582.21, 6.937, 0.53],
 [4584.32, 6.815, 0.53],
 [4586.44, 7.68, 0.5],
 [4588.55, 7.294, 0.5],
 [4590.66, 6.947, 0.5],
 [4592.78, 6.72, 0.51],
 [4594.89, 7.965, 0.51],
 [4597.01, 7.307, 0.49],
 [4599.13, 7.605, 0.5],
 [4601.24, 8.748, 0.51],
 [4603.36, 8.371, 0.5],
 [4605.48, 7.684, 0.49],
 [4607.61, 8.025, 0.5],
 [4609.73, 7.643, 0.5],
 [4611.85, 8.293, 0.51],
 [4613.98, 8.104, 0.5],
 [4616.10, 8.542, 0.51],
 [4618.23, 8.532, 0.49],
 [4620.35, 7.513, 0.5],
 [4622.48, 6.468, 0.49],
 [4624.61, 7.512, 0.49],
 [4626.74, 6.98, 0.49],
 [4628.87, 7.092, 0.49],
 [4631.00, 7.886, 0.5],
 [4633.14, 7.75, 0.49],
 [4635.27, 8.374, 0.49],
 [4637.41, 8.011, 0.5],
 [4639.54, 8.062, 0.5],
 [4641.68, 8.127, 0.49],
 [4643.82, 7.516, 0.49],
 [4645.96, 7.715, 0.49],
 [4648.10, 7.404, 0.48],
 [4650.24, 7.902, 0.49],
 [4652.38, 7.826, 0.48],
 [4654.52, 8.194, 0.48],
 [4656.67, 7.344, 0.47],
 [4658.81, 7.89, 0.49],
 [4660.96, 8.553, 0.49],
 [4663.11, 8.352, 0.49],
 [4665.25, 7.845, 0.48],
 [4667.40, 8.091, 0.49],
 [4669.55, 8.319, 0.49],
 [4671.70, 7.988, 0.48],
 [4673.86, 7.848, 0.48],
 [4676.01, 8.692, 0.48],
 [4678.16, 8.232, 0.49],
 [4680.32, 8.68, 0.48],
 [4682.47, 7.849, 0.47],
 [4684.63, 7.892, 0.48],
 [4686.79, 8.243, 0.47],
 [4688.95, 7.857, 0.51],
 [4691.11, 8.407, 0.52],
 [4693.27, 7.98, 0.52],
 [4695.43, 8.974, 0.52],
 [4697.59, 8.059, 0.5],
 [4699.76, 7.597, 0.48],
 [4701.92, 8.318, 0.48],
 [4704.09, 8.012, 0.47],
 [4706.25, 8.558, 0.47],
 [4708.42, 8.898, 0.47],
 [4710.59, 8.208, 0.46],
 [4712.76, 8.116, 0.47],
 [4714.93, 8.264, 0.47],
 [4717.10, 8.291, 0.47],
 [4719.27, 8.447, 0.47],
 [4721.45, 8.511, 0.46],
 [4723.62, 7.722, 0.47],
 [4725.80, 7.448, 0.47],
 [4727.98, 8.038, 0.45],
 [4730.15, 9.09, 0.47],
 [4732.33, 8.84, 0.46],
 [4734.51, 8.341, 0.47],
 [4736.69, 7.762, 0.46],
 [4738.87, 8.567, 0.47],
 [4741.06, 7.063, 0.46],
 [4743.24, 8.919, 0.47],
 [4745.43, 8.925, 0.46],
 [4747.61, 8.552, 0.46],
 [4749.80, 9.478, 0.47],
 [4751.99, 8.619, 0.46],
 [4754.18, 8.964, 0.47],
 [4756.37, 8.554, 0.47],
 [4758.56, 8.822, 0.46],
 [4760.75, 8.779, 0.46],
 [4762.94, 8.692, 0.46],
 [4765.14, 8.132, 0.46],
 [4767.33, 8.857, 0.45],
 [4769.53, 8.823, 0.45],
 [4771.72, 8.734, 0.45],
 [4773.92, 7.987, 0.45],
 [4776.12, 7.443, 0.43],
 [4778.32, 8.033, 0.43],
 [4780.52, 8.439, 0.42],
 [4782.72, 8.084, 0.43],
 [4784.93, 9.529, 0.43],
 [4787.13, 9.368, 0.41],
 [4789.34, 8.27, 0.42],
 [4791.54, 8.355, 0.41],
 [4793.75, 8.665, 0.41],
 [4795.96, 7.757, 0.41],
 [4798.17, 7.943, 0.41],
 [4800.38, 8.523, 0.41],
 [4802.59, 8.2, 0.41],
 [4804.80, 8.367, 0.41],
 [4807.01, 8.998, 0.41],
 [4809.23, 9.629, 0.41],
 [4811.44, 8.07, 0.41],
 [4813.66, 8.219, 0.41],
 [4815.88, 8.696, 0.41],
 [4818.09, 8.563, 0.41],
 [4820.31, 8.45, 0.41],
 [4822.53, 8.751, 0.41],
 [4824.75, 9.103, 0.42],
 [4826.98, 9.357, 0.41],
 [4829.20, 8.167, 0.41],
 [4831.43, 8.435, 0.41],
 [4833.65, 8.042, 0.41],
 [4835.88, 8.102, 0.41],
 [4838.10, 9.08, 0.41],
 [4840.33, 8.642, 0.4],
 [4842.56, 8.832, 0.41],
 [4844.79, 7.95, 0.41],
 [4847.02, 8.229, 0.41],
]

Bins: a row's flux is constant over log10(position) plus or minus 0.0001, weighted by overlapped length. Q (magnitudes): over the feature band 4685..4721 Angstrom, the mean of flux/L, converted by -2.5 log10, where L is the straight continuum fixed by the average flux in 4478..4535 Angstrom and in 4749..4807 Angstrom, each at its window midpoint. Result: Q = 0.00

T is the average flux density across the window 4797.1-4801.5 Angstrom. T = 8.24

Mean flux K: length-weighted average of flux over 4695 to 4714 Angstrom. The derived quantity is 8.28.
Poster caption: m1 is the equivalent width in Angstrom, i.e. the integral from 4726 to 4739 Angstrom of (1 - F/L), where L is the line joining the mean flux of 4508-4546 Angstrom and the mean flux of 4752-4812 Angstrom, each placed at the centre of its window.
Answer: -0.1 Angstrom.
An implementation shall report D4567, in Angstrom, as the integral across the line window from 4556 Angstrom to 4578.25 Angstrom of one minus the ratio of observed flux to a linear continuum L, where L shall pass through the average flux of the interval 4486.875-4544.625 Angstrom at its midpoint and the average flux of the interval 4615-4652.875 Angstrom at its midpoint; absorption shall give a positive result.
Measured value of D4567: -3.1 Angstrom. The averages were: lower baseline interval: 7.48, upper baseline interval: 7.73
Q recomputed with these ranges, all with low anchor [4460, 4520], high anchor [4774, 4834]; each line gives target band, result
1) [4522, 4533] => 0.08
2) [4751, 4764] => -0.04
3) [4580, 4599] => 0.11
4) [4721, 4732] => 0.02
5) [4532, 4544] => 0.13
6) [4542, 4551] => 0.14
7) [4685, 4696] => 0.00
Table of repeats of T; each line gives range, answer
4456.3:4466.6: 7.52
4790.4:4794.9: 8.5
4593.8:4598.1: 7.63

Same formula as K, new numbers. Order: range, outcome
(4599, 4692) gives 7.96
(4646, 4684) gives 8.05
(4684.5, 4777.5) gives 8.37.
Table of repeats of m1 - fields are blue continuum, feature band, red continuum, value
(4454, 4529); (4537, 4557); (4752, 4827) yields 1.0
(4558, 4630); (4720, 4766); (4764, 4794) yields -0.5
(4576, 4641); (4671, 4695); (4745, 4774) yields 0.5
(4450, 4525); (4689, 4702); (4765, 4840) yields 0.1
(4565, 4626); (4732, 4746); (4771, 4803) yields 0.0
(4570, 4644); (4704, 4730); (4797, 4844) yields 0.3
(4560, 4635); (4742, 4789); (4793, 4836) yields -1.4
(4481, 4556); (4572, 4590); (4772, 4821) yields -3.0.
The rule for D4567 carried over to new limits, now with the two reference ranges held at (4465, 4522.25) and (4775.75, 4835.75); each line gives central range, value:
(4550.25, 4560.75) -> -0.26 Angstrom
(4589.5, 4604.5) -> 0.64 Angstrom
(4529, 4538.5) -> 0.94 Angstrom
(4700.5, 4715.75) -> -0.10 Angstrom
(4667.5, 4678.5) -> -0.02 Angstrom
